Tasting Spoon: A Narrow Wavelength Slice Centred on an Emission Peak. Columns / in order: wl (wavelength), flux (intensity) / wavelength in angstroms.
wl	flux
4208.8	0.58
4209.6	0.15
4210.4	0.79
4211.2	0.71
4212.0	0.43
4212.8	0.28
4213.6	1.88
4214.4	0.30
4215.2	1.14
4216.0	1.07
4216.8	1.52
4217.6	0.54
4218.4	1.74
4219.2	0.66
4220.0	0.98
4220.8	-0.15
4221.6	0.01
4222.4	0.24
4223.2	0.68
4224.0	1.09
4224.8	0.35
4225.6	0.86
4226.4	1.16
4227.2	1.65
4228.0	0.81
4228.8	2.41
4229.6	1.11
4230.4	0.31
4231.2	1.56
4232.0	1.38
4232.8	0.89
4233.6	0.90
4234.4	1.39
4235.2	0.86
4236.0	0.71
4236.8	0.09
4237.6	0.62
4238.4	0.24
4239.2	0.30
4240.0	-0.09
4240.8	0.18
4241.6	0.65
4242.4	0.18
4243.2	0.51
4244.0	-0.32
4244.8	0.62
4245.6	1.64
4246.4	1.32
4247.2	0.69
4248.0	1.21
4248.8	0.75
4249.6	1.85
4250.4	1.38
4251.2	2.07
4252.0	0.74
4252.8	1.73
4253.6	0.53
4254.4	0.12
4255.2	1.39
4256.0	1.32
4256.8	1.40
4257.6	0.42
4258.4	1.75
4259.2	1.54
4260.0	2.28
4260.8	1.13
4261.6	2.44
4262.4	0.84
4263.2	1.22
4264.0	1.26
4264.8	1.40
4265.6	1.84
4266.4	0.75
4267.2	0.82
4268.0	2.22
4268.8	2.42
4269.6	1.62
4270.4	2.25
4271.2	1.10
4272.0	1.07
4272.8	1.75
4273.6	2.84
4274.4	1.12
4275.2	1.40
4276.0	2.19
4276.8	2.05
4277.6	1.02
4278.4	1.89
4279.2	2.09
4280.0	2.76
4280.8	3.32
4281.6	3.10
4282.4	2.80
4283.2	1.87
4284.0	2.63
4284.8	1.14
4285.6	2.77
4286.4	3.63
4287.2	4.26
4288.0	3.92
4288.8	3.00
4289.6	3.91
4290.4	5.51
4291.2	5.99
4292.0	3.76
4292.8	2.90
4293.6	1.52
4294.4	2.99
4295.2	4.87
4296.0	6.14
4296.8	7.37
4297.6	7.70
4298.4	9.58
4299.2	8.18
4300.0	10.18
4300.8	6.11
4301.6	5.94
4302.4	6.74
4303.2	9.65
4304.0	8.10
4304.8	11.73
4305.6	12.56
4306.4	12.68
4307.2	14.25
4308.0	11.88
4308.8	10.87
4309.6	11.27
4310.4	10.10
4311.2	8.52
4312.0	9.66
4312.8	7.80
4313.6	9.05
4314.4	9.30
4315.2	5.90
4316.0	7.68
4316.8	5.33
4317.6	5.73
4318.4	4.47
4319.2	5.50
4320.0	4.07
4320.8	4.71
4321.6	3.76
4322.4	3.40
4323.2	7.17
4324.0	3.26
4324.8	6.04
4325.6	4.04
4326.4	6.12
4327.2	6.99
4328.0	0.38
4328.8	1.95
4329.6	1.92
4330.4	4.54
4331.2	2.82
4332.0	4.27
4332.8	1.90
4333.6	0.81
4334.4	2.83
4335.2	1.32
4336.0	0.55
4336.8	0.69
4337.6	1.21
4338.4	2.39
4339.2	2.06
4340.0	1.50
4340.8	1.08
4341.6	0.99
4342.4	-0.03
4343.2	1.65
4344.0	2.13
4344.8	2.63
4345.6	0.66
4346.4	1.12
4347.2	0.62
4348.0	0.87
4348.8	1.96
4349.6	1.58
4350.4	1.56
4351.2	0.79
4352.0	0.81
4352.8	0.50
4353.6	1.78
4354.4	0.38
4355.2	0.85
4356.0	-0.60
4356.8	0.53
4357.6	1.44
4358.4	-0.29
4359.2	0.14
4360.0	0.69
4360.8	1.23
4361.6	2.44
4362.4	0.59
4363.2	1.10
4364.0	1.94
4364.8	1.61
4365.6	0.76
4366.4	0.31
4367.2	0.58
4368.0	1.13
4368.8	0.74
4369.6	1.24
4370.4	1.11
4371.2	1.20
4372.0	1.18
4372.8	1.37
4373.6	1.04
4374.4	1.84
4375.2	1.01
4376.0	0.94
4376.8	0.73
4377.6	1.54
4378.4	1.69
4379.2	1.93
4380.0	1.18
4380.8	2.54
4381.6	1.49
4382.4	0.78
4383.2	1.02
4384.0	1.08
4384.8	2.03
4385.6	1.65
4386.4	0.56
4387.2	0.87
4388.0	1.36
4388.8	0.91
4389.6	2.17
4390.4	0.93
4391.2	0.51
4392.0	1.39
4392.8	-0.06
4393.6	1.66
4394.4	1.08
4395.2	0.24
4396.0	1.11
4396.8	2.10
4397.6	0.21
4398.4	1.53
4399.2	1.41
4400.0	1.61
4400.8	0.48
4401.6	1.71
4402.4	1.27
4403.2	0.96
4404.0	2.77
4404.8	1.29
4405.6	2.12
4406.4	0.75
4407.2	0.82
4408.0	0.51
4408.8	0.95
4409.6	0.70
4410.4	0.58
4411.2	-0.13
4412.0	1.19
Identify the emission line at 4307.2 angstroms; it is Lyman alpha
